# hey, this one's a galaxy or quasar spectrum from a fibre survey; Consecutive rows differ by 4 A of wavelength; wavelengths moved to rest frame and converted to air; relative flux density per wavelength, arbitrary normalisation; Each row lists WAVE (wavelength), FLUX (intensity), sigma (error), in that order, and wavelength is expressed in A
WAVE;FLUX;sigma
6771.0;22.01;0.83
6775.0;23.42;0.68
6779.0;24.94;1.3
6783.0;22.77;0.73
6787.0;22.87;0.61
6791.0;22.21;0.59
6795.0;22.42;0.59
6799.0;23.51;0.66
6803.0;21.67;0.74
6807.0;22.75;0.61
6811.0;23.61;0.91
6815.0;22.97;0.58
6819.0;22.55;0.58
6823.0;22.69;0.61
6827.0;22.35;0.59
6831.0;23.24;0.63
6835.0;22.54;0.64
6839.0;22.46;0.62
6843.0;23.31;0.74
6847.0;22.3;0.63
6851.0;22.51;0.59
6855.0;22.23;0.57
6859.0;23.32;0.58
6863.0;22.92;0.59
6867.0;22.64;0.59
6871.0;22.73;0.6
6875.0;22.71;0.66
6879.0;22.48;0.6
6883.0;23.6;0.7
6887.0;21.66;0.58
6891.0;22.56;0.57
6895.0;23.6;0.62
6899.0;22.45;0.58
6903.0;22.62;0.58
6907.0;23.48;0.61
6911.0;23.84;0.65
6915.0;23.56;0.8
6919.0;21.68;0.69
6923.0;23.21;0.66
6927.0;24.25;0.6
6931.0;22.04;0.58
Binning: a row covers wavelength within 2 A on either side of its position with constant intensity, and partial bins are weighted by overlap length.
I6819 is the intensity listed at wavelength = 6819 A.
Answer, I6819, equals 22.55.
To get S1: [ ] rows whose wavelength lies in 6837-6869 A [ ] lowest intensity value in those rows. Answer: 22.23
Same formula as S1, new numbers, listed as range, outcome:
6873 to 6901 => 21.66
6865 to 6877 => 22.64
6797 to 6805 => 21.67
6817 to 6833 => 22.35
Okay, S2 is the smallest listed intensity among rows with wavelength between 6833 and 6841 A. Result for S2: 22.46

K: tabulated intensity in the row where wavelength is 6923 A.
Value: 23.21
